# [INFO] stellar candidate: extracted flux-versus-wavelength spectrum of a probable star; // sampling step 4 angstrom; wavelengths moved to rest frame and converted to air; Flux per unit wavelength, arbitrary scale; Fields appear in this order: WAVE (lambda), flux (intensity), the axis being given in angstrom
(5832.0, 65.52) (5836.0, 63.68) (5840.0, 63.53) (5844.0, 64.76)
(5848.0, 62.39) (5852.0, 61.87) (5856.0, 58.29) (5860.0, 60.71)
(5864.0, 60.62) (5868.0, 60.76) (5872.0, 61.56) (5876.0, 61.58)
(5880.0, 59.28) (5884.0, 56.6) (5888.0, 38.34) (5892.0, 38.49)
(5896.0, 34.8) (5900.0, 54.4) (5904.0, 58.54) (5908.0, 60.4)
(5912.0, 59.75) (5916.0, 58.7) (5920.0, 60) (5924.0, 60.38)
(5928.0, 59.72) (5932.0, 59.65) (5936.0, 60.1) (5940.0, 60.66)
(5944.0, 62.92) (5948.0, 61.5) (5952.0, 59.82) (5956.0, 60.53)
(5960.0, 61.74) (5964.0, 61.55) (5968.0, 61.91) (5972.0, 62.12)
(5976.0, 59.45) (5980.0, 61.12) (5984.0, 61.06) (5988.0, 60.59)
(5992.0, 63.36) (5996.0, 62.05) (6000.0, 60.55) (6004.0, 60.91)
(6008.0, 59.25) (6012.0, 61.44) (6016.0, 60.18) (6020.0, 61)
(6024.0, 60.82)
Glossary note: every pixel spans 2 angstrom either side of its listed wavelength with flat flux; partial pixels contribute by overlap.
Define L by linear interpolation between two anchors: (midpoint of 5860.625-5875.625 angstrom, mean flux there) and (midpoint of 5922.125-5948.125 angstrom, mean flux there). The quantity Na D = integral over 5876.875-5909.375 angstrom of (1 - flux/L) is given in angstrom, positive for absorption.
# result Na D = 5.6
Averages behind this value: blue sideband 61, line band 50.3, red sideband 60.6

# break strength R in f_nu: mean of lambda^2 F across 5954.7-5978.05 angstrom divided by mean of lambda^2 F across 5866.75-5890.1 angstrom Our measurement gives 1.12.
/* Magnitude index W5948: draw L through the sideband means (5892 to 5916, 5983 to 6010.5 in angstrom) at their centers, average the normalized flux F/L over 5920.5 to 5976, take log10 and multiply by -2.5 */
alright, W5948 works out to -0.077 mag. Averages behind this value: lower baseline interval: 52.7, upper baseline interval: 61.1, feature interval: 60.9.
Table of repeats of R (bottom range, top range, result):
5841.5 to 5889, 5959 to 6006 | 1.08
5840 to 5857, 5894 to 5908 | 0.83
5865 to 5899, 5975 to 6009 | 1.22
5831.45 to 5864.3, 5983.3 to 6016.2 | 1.03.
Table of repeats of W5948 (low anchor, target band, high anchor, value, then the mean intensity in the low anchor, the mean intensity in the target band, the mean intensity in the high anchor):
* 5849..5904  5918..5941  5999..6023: -0.06 mag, 54.7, 60.1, 60.6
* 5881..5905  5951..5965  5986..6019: -0.11 mag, 46.9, 60.9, 61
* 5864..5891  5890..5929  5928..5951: 0.08 mag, 56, 54.4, 60.8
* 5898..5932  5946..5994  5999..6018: -0.02 mag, 59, 61.2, 60.5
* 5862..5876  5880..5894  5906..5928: 0.29 mag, 61.1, 46.6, 59.8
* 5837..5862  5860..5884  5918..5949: 0.02 mag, 62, 60.4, 60.6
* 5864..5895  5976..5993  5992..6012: -0.02 mag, 53.6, 61.2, 61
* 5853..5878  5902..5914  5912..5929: 0.01 mag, 60.6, 59.6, 59.7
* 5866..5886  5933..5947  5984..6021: -0.01 mag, 60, 61.1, 61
